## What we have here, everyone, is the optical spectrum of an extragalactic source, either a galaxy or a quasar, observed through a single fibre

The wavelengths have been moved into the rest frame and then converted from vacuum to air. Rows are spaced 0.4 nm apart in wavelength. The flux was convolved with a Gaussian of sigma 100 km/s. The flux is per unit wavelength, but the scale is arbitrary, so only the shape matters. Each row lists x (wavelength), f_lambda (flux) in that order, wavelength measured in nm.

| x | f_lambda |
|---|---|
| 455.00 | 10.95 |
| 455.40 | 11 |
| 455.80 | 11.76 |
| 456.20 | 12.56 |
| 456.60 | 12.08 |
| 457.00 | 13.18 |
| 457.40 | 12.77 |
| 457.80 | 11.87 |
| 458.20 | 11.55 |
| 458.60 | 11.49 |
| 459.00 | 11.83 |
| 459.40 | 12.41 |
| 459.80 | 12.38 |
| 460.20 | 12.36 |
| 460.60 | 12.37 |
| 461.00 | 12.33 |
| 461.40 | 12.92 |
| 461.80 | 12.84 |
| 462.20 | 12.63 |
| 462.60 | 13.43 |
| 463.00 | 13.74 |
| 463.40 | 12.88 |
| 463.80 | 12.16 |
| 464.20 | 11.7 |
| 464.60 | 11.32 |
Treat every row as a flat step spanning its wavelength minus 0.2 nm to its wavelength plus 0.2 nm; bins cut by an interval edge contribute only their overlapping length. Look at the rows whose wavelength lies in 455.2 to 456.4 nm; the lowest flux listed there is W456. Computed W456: 11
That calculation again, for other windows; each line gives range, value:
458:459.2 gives 11.49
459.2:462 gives 12.33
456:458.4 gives 11.55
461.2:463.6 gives 12.63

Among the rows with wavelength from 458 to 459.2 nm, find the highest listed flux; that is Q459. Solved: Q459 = 11.83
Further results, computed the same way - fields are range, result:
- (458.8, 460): 12.41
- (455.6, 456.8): 12.56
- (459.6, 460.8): 12.38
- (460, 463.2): 13.74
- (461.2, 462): 12.92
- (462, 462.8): 13.43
